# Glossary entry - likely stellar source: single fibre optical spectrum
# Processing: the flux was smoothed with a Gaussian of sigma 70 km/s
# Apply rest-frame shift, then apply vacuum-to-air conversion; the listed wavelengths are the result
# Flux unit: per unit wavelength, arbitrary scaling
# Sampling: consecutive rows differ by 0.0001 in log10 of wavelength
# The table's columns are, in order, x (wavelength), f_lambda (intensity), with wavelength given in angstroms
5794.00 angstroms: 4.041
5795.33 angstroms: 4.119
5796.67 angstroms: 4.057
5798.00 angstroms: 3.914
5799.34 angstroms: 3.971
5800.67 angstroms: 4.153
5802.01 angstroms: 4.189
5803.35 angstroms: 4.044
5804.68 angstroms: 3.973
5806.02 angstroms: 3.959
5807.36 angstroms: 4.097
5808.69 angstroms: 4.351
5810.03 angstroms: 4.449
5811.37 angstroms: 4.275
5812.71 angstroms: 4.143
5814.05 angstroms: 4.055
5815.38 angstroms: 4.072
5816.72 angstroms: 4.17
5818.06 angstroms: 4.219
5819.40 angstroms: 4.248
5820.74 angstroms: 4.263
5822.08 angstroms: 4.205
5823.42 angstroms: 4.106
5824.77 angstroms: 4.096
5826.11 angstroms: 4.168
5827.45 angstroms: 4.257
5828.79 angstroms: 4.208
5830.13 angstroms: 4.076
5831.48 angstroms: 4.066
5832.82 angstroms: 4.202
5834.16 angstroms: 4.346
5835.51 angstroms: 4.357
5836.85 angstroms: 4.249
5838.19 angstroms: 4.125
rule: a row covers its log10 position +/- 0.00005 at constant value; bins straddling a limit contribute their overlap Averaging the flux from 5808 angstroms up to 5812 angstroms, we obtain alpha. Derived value 4.36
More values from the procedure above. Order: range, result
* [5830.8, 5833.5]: 4.13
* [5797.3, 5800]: 3.94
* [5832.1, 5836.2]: 4.3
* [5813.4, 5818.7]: 4.13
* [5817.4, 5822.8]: 4.23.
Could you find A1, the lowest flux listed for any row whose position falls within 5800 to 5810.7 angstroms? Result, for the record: 3.959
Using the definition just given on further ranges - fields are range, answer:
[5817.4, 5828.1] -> 4.096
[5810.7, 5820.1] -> 4.055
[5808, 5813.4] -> 4.143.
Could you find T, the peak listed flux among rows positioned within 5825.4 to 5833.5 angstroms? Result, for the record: 4.257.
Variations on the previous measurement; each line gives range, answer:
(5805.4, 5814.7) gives 4.449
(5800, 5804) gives 4.189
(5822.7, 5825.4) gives 4.106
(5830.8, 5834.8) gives 4.346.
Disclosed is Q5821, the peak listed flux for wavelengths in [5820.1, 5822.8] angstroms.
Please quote 4.263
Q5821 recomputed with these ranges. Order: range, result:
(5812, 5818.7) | 4.219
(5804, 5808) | 4.097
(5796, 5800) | 4.057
